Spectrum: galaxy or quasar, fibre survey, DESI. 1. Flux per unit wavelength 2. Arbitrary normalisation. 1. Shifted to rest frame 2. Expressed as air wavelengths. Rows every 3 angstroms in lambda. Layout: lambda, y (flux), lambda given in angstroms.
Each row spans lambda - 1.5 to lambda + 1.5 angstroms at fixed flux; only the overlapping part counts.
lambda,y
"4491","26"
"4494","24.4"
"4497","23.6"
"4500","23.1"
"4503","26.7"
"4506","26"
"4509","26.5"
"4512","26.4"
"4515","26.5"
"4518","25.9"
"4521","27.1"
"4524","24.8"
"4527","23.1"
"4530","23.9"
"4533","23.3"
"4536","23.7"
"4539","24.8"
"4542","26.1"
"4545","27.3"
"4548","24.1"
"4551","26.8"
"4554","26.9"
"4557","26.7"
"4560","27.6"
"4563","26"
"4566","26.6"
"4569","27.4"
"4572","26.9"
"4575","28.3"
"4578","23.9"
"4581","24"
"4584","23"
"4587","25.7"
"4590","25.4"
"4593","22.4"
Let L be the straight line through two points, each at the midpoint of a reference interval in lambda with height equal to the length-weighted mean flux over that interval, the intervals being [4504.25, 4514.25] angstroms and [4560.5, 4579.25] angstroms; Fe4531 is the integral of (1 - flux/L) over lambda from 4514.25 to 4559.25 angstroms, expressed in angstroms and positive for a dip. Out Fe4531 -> 1.8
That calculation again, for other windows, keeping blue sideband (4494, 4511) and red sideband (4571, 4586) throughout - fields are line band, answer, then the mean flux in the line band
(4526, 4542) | 0.7 angstroms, 24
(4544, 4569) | -1.4 angstroms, 26.5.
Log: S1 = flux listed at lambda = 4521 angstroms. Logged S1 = 27.1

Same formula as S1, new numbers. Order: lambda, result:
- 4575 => 28.3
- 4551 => 26.8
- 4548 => 24.1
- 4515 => 26.5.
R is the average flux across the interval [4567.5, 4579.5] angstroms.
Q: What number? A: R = 26.6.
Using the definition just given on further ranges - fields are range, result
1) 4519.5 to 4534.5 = 24.4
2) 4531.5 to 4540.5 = 23.9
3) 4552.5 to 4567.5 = 26.8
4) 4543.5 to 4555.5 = 26.3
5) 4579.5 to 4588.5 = 24.2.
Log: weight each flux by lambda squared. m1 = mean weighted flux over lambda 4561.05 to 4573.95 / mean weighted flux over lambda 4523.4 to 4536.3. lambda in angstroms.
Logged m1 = 1.2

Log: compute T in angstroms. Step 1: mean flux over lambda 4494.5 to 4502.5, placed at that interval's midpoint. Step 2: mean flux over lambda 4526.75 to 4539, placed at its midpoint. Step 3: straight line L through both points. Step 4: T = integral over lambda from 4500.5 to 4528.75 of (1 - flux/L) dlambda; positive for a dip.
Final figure -2.3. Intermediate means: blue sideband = 23.9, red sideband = 23.7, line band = 25.8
